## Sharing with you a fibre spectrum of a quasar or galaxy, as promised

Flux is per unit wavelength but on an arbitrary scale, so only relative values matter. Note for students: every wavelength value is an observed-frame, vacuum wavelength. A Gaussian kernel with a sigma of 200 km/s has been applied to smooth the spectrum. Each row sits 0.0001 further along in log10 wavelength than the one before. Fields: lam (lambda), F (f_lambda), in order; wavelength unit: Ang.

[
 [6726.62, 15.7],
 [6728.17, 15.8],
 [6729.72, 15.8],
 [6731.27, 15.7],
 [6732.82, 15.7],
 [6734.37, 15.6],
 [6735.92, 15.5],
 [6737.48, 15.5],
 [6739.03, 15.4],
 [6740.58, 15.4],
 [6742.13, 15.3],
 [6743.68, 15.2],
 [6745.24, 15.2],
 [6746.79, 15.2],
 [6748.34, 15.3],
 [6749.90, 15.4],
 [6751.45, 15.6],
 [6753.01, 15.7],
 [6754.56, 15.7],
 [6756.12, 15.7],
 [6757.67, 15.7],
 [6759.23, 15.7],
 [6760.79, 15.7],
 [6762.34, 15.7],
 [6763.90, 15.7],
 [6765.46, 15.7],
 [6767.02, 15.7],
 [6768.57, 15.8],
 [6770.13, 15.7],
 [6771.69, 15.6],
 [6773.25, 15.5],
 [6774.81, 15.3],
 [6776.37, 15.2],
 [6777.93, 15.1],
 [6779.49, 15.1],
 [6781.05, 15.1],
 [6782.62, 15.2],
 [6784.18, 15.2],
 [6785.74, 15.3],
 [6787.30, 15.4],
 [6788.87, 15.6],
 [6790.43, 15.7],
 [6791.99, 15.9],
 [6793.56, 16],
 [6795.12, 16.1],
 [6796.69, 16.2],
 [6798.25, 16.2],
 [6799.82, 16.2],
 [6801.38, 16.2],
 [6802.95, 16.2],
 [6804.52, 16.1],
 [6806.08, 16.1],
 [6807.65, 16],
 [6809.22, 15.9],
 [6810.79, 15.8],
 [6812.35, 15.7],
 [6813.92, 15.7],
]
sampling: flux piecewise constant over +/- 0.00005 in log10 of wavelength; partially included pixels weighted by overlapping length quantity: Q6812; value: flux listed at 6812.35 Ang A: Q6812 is 15.7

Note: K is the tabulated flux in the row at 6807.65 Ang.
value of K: 16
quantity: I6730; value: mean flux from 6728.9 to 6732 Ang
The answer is 15.7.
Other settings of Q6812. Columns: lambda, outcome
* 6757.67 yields 15.7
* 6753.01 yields 15.7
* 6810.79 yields 15.8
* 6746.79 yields 15.2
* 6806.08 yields 16.1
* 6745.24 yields 15.2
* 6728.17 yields 15.8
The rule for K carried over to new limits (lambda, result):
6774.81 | 15.3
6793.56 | 16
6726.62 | 15.7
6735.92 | 15.5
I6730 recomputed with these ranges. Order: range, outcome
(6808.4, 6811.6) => 15.9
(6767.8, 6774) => 15.6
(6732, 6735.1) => 15.7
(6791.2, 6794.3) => 15.9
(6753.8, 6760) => 15.7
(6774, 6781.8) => 15.2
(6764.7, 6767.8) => 15.7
